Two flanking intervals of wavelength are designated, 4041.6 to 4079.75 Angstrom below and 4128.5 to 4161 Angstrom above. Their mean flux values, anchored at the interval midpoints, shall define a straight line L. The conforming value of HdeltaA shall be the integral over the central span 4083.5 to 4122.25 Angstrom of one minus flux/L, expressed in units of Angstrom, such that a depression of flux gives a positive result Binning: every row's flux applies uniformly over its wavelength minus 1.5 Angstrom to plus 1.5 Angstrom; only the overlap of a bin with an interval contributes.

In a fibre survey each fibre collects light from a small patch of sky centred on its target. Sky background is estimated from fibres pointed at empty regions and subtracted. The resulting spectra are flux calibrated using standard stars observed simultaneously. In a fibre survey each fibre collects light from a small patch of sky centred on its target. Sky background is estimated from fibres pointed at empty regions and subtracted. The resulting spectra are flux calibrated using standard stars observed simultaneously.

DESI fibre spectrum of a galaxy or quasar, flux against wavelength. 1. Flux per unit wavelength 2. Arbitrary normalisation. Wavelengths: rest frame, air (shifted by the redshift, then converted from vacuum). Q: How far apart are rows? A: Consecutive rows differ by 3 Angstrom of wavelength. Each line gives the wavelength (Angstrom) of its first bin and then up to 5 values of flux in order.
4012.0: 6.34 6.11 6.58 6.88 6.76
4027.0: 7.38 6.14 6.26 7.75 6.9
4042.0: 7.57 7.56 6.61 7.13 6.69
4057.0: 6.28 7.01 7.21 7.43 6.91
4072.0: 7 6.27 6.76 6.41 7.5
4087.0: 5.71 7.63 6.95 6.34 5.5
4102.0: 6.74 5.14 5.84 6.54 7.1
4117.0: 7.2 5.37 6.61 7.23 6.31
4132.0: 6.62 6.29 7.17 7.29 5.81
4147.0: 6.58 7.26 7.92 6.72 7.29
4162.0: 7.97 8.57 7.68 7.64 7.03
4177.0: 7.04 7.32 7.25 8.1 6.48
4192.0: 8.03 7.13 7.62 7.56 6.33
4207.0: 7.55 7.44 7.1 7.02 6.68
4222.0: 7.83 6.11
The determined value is 2.8 Angstrom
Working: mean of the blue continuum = 6.93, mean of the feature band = 6.4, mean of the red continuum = 6.88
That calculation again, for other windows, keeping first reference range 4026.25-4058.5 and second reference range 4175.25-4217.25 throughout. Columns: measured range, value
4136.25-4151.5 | 0.74 Angstrom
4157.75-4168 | -1.02 Angstrom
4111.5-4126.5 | 0.94 Angstrom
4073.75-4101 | 1.78 Angstrom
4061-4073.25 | -0.27 Angstrom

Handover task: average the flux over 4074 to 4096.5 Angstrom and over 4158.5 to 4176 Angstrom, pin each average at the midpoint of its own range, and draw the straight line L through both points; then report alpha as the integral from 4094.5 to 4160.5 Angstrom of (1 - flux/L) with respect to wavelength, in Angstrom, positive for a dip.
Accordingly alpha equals 5.9 Angstrom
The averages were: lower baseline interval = 6.72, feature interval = 6.58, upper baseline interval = 7.7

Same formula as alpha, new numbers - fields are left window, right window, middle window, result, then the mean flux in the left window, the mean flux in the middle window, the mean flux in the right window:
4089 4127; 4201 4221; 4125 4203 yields -4.9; 6.45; 7.22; 7.08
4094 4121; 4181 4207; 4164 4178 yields -1.1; 6.23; 7.58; 7.33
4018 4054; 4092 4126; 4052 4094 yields -1.3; 6.96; 6.84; 6.33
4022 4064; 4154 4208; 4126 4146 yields 1.7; 6.94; 6.63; 7.41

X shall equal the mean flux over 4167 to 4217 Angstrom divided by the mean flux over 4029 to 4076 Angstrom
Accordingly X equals 1.05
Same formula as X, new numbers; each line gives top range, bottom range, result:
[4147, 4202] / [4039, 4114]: 1.11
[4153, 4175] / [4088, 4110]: 1.21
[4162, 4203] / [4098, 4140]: 1.17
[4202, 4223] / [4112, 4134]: 1.08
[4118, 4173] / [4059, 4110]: 1.06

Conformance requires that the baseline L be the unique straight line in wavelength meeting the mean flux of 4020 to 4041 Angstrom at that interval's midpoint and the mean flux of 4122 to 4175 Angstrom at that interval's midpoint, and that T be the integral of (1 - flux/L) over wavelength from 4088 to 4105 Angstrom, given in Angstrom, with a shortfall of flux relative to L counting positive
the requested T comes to 1.3 Angstrom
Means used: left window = 6.88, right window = 7.12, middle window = 6.47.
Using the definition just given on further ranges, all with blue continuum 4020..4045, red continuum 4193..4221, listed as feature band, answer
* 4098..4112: 2.23 Angstrom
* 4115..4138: 1.70 Angstrom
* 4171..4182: -0.08 Angstrom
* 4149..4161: -0.33 Angstrom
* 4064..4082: 0.56 Angstrom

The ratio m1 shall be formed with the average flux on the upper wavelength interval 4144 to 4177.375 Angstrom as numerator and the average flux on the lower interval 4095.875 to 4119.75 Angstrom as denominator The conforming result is 1.18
